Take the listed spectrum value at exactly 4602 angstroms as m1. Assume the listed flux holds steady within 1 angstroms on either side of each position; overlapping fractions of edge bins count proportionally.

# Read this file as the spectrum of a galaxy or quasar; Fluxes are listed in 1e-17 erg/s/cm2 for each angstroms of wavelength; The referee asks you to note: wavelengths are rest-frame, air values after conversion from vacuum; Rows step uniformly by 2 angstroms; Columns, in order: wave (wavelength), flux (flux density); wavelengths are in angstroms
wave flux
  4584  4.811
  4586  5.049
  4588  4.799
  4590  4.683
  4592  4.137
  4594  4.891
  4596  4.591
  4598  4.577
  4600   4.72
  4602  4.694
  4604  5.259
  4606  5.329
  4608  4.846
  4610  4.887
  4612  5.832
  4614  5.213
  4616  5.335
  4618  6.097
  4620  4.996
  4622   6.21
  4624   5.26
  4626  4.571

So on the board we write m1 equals 4.694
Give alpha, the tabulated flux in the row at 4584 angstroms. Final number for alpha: 4.811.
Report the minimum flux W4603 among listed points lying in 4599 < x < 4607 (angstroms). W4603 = 4.694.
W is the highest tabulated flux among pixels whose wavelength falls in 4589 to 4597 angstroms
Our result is 4.891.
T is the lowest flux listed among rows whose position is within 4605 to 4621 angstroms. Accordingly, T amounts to 4.846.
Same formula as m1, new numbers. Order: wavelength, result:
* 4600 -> 4.72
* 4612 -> 5.832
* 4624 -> 5.26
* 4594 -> 4.891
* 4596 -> 4.591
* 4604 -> 5.259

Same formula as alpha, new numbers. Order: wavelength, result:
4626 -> 4.571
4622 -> 6.21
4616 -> 5.335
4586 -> 5.049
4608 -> 4.846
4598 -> 4.577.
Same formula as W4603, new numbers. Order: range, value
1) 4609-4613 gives 4.887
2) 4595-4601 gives 4.577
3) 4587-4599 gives 4.137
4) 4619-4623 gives 4.996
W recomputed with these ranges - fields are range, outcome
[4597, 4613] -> 5.832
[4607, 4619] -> 6.097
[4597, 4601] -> 4.72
